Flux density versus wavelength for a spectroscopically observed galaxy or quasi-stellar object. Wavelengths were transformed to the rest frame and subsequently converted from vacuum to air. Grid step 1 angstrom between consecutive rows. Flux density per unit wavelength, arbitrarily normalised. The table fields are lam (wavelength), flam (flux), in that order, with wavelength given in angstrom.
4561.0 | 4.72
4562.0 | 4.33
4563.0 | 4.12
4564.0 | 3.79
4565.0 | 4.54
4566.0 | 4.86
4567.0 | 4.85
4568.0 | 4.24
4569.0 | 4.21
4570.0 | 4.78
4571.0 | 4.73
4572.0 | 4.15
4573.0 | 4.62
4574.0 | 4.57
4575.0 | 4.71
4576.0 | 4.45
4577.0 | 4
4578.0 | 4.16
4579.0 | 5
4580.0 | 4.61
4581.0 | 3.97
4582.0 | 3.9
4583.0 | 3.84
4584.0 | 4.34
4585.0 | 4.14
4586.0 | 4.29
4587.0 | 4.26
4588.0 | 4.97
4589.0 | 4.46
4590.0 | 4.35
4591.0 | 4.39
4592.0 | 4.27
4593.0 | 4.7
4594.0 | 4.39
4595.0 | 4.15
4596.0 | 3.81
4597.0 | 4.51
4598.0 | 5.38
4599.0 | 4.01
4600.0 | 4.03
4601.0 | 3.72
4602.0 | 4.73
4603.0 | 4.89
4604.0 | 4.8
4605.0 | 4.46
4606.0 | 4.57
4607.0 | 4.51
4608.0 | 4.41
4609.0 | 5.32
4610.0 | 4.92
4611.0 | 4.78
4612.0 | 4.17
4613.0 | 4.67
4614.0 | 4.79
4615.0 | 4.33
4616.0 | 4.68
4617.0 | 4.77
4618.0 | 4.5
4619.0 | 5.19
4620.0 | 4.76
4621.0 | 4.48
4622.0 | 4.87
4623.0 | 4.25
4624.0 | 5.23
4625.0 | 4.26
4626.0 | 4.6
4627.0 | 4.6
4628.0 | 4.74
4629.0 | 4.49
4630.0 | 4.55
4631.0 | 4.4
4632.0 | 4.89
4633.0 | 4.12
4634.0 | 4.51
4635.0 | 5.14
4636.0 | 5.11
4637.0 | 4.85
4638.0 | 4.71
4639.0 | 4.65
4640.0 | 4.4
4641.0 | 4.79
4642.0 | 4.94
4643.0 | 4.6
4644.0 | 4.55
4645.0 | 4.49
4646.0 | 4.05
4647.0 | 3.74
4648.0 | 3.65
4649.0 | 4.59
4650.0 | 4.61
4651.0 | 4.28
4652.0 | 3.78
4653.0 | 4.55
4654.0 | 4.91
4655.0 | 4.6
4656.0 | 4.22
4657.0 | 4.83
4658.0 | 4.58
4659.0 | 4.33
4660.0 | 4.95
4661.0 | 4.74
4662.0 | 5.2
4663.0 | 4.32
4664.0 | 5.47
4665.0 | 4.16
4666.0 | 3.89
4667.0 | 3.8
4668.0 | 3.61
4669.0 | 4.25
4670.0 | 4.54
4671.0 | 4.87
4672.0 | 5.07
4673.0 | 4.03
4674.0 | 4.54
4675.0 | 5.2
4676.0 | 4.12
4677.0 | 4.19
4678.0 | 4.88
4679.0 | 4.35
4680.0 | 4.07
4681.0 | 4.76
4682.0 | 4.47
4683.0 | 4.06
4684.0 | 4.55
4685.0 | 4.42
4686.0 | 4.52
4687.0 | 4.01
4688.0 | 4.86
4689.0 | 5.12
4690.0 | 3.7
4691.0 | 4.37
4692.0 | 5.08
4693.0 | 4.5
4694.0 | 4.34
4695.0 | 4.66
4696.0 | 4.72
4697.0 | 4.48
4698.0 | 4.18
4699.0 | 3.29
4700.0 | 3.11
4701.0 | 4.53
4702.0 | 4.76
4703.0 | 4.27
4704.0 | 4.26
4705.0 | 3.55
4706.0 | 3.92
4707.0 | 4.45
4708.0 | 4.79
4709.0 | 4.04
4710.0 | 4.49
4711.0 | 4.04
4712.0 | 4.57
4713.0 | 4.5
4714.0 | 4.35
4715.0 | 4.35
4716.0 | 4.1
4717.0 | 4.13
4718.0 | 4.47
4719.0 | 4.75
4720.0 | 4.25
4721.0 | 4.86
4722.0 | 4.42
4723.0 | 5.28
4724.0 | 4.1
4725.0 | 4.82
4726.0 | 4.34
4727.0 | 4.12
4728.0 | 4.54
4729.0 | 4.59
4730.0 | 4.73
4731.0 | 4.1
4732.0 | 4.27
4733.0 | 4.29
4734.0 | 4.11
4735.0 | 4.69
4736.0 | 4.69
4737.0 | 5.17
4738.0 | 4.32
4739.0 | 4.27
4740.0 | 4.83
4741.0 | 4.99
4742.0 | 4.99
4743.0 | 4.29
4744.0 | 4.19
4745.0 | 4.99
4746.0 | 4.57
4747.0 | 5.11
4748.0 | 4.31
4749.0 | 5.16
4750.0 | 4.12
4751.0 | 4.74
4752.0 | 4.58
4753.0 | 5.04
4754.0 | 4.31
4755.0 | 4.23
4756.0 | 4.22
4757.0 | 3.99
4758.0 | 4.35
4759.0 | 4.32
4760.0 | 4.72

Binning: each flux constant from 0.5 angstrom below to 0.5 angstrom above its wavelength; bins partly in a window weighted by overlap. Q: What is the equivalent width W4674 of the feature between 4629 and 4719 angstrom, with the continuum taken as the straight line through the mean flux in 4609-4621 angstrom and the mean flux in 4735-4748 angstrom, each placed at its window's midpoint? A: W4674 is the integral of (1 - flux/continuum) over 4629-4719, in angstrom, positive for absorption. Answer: 5.0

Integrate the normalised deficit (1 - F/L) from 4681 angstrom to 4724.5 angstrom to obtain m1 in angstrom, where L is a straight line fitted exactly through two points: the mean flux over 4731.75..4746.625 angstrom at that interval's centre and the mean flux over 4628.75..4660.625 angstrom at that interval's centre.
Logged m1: 1.9 angstrom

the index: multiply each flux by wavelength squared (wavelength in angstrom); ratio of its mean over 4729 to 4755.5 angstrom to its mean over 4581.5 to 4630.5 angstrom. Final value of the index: 1.08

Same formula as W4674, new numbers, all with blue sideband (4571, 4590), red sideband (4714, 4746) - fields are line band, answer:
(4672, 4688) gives 0.1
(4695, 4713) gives 1.1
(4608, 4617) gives -0.6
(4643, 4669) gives 0.3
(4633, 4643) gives -0.7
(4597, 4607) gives -0.3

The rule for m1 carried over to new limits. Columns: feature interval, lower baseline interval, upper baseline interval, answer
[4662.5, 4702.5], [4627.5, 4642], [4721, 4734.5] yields 1.5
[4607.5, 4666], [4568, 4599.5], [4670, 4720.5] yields -2.8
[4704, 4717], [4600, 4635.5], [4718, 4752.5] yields 0.9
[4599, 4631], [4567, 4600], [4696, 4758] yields -1.5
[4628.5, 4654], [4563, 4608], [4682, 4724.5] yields -0.7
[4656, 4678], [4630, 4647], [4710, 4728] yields 0.2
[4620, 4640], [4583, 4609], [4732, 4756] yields -0.8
